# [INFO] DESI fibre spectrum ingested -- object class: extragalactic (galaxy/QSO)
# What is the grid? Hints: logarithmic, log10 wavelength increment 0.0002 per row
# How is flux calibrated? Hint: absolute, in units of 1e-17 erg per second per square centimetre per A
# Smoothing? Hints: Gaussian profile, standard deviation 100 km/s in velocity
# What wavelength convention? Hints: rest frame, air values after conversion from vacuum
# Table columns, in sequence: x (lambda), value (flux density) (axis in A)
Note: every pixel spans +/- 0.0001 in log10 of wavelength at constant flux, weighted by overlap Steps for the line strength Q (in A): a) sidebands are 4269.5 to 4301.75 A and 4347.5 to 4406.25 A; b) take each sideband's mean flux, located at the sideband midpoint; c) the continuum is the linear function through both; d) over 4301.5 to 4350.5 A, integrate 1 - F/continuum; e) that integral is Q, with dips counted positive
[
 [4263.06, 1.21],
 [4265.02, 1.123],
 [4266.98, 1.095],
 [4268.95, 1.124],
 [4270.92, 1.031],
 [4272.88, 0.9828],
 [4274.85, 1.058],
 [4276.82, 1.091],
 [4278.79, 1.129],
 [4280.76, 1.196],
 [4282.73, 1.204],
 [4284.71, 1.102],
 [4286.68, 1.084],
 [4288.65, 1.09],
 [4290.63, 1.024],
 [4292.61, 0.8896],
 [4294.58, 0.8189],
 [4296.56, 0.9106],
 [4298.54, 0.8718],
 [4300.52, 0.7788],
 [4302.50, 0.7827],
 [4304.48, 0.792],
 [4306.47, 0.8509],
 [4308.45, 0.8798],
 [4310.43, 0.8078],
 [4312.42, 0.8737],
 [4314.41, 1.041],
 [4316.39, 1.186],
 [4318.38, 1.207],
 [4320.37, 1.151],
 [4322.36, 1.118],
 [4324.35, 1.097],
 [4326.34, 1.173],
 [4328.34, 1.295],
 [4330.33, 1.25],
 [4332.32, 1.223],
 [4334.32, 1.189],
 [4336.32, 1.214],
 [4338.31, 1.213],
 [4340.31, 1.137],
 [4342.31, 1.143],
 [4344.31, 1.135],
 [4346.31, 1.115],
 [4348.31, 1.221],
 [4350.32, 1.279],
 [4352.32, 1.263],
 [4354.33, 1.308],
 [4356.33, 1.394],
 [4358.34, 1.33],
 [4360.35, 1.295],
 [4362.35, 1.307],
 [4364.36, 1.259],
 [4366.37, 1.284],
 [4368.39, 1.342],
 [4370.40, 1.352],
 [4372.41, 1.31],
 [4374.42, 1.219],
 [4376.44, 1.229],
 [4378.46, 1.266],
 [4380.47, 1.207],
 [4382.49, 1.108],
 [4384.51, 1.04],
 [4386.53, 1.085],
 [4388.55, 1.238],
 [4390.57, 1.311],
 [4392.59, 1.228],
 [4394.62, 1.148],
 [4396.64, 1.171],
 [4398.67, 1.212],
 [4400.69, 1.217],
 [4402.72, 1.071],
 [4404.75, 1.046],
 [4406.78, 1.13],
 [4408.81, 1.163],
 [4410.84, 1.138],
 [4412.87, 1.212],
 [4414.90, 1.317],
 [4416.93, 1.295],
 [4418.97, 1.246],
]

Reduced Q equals 1.0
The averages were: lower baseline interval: 1.02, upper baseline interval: 1.23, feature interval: 1.09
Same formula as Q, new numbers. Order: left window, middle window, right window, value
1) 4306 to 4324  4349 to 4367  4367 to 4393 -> -2.2 A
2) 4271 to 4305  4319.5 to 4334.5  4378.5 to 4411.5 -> -1.9 A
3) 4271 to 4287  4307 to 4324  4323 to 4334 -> 2.1 A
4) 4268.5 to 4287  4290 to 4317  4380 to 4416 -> 5.5 A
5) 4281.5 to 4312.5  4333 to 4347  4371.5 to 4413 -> -1.7 A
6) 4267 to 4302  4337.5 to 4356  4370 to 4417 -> -1.5 A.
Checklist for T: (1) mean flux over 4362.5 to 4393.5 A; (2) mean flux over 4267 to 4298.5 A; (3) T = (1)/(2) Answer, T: 1.18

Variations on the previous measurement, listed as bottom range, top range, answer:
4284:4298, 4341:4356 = 1.24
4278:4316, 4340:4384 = 1.31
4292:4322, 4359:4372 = 1.41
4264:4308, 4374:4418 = 1.18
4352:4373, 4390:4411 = 0.89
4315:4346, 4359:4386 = 1.06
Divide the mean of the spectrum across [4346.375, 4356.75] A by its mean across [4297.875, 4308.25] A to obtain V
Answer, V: 1.55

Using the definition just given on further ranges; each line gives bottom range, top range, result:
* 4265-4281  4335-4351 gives 1.09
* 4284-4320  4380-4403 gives 1.24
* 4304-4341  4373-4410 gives 1.07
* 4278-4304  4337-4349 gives 1.18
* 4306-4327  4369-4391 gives 1.17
